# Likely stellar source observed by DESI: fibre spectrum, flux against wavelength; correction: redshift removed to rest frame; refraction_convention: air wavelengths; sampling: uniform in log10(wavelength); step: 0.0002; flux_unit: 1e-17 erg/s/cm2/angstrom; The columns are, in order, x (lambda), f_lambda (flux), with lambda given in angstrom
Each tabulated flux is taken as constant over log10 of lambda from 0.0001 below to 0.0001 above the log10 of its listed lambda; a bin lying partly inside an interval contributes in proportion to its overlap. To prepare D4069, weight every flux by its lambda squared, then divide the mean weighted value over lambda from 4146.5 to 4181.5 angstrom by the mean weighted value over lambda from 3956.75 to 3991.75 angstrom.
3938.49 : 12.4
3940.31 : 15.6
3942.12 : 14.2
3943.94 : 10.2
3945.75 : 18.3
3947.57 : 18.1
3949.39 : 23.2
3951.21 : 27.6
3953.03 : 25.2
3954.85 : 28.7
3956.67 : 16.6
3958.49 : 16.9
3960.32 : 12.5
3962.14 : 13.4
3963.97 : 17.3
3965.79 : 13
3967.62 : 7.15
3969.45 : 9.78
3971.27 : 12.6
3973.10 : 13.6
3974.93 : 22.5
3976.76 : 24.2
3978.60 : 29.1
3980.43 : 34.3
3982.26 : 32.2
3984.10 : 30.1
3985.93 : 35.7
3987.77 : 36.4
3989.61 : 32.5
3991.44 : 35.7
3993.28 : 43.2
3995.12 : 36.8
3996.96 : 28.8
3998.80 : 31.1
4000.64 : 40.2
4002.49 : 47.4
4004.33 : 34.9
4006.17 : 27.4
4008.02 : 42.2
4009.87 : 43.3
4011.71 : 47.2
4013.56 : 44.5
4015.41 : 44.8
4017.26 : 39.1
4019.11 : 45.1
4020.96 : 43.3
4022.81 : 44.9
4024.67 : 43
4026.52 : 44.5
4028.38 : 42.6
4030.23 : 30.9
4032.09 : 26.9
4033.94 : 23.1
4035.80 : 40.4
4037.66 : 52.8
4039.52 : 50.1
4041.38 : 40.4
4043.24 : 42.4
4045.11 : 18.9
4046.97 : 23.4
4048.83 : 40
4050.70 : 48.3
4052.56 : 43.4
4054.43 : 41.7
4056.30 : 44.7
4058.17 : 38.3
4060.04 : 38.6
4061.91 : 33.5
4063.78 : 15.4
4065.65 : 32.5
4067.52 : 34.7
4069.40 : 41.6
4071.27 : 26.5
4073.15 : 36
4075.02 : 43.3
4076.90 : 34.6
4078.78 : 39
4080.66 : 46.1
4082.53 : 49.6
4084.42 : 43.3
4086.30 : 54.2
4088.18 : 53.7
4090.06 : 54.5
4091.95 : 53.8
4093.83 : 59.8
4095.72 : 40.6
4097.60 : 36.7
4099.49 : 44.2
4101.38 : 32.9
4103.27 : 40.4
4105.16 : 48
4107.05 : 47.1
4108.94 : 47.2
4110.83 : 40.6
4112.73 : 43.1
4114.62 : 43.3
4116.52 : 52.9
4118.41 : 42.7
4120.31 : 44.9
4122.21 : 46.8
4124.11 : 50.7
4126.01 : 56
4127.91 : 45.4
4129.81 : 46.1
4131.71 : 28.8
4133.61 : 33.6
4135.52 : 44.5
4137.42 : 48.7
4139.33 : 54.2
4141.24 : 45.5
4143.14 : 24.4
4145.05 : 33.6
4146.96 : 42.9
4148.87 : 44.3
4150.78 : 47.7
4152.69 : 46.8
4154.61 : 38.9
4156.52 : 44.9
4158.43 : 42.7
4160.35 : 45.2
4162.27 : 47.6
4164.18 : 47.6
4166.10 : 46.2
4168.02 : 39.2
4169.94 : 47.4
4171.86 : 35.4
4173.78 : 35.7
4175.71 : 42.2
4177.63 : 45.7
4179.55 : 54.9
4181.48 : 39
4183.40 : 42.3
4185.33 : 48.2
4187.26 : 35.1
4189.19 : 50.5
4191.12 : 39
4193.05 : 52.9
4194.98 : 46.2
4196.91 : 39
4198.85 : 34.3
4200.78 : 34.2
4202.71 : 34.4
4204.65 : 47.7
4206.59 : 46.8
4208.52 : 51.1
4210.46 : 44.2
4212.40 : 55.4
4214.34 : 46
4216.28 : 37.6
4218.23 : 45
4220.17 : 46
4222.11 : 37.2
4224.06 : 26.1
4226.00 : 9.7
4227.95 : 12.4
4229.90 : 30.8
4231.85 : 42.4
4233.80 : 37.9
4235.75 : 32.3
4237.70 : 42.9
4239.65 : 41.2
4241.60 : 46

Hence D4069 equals 2.17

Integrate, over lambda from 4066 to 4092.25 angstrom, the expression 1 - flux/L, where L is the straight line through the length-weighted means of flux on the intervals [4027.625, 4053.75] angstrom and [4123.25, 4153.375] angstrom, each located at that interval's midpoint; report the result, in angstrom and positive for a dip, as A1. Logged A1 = -2.2 angstrom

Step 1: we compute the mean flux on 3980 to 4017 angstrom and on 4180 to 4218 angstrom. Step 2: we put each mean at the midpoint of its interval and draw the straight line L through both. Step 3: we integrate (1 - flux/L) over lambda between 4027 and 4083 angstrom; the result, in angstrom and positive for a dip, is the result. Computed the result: 2.8 angstrom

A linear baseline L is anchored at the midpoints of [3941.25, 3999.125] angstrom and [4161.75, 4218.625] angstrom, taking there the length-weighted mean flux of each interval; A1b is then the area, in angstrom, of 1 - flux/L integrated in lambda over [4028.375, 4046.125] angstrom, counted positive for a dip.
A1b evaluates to -4.14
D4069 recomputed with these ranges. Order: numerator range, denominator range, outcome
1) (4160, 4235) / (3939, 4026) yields 1.57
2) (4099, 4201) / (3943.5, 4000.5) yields 1.96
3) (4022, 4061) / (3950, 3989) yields 1.84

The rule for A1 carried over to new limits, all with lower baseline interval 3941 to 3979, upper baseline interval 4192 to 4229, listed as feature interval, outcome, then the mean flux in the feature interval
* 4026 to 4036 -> -4.29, 33.9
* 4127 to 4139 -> -3.42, 41.9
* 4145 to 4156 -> -2.94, 43.2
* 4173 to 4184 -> -2.10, 43.5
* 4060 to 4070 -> -1.94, 31.9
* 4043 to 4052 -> -3.26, 34.4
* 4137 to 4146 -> -2.06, 40.8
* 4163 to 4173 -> -2.13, 43.2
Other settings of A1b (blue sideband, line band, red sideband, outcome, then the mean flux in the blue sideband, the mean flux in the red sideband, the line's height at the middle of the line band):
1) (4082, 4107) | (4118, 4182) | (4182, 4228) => 0.27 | 47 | 40.6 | 43.8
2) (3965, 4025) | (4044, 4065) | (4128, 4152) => 0.82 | 33.2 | 41.4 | 36.6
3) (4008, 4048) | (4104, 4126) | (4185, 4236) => -3.89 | 39.7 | 39.3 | 39.5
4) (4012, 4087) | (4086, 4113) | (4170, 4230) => -4.62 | 39.2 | 40.4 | 39.6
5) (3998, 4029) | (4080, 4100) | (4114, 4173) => -2.82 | 41.5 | 43.8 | 42.9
